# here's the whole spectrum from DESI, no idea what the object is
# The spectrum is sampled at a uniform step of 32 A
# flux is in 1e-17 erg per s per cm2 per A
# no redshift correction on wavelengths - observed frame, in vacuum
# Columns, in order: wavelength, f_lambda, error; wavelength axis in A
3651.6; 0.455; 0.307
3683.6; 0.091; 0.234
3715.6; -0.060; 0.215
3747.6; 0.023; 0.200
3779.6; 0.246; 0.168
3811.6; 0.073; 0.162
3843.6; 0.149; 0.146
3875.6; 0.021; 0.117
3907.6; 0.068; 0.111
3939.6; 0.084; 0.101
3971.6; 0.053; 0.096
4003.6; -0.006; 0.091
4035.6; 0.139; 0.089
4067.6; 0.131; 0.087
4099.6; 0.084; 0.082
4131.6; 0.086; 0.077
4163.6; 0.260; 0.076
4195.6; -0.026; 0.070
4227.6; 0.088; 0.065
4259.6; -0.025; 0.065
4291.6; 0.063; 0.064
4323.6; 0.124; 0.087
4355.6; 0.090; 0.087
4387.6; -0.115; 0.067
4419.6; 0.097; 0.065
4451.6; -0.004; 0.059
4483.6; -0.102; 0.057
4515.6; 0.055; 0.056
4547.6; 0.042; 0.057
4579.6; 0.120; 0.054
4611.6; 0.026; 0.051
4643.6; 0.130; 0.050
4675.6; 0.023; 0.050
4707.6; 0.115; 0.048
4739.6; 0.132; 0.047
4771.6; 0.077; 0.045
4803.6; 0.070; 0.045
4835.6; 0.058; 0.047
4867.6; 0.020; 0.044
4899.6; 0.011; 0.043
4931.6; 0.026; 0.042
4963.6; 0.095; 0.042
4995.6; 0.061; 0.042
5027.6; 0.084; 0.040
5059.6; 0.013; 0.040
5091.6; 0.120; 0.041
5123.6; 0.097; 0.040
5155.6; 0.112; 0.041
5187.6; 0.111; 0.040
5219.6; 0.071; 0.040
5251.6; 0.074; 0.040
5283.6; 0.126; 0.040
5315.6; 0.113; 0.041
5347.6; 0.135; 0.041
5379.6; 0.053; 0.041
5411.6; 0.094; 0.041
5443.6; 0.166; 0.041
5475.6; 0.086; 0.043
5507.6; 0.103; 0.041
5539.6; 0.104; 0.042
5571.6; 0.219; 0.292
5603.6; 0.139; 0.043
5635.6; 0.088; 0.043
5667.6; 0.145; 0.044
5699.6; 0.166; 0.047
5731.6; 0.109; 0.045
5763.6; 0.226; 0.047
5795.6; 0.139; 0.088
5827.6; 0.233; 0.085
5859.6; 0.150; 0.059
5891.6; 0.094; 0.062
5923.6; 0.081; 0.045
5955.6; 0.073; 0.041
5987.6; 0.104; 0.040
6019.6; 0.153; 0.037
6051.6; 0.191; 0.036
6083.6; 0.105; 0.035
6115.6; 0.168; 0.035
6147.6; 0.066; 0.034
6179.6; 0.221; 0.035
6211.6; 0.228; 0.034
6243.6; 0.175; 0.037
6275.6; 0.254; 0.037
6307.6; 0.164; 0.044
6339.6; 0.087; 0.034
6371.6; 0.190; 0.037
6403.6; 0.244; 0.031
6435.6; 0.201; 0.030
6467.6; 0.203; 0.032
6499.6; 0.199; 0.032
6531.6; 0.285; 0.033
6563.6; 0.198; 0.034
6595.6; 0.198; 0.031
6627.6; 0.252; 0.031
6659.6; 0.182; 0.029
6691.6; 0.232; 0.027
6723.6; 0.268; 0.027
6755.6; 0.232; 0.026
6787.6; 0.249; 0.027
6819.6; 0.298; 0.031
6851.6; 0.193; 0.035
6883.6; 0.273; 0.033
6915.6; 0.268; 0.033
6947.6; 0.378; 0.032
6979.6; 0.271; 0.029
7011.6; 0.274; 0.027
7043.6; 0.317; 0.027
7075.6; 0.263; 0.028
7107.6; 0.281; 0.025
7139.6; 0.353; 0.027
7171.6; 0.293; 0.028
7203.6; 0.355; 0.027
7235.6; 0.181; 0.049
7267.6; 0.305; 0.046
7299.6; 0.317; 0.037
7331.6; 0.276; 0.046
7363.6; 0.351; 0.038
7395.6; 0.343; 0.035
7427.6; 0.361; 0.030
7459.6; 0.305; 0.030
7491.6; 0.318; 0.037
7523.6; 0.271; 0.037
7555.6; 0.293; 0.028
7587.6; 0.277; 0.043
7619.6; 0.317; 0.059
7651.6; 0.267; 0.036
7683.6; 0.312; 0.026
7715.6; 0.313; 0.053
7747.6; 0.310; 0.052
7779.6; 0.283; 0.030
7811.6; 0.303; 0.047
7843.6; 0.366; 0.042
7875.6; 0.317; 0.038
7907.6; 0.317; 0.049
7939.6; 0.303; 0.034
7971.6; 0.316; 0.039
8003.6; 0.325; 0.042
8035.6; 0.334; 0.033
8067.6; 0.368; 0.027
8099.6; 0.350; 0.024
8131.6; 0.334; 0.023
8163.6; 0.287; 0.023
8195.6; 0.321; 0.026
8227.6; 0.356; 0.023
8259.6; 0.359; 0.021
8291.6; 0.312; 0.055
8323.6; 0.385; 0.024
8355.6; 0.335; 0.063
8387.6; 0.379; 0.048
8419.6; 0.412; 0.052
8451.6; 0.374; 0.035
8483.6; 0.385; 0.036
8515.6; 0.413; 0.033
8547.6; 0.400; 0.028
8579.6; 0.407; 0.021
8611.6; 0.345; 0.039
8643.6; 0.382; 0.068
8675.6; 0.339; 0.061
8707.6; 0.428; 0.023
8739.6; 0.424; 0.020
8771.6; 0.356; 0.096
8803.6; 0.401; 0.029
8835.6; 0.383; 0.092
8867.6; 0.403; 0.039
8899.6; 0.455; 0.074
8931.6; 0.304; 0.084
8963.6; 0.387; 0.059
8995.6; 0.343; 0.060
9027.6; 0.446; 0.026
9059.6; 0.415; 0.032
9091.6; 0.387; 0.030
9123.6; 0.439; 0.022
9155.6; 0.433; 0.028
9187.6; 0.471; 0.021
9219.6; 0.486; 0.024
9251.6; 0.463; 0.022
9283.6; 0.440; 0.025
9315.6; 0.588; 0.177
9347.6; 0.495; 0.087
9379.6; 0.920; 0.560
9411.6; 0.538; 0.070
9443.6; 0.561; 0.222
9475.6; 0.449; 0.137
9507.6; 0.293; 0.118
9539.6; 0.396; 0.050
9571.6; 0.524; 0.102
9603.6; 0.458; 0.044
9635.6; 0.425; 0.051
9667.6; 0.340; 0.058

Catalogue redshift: 0.545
